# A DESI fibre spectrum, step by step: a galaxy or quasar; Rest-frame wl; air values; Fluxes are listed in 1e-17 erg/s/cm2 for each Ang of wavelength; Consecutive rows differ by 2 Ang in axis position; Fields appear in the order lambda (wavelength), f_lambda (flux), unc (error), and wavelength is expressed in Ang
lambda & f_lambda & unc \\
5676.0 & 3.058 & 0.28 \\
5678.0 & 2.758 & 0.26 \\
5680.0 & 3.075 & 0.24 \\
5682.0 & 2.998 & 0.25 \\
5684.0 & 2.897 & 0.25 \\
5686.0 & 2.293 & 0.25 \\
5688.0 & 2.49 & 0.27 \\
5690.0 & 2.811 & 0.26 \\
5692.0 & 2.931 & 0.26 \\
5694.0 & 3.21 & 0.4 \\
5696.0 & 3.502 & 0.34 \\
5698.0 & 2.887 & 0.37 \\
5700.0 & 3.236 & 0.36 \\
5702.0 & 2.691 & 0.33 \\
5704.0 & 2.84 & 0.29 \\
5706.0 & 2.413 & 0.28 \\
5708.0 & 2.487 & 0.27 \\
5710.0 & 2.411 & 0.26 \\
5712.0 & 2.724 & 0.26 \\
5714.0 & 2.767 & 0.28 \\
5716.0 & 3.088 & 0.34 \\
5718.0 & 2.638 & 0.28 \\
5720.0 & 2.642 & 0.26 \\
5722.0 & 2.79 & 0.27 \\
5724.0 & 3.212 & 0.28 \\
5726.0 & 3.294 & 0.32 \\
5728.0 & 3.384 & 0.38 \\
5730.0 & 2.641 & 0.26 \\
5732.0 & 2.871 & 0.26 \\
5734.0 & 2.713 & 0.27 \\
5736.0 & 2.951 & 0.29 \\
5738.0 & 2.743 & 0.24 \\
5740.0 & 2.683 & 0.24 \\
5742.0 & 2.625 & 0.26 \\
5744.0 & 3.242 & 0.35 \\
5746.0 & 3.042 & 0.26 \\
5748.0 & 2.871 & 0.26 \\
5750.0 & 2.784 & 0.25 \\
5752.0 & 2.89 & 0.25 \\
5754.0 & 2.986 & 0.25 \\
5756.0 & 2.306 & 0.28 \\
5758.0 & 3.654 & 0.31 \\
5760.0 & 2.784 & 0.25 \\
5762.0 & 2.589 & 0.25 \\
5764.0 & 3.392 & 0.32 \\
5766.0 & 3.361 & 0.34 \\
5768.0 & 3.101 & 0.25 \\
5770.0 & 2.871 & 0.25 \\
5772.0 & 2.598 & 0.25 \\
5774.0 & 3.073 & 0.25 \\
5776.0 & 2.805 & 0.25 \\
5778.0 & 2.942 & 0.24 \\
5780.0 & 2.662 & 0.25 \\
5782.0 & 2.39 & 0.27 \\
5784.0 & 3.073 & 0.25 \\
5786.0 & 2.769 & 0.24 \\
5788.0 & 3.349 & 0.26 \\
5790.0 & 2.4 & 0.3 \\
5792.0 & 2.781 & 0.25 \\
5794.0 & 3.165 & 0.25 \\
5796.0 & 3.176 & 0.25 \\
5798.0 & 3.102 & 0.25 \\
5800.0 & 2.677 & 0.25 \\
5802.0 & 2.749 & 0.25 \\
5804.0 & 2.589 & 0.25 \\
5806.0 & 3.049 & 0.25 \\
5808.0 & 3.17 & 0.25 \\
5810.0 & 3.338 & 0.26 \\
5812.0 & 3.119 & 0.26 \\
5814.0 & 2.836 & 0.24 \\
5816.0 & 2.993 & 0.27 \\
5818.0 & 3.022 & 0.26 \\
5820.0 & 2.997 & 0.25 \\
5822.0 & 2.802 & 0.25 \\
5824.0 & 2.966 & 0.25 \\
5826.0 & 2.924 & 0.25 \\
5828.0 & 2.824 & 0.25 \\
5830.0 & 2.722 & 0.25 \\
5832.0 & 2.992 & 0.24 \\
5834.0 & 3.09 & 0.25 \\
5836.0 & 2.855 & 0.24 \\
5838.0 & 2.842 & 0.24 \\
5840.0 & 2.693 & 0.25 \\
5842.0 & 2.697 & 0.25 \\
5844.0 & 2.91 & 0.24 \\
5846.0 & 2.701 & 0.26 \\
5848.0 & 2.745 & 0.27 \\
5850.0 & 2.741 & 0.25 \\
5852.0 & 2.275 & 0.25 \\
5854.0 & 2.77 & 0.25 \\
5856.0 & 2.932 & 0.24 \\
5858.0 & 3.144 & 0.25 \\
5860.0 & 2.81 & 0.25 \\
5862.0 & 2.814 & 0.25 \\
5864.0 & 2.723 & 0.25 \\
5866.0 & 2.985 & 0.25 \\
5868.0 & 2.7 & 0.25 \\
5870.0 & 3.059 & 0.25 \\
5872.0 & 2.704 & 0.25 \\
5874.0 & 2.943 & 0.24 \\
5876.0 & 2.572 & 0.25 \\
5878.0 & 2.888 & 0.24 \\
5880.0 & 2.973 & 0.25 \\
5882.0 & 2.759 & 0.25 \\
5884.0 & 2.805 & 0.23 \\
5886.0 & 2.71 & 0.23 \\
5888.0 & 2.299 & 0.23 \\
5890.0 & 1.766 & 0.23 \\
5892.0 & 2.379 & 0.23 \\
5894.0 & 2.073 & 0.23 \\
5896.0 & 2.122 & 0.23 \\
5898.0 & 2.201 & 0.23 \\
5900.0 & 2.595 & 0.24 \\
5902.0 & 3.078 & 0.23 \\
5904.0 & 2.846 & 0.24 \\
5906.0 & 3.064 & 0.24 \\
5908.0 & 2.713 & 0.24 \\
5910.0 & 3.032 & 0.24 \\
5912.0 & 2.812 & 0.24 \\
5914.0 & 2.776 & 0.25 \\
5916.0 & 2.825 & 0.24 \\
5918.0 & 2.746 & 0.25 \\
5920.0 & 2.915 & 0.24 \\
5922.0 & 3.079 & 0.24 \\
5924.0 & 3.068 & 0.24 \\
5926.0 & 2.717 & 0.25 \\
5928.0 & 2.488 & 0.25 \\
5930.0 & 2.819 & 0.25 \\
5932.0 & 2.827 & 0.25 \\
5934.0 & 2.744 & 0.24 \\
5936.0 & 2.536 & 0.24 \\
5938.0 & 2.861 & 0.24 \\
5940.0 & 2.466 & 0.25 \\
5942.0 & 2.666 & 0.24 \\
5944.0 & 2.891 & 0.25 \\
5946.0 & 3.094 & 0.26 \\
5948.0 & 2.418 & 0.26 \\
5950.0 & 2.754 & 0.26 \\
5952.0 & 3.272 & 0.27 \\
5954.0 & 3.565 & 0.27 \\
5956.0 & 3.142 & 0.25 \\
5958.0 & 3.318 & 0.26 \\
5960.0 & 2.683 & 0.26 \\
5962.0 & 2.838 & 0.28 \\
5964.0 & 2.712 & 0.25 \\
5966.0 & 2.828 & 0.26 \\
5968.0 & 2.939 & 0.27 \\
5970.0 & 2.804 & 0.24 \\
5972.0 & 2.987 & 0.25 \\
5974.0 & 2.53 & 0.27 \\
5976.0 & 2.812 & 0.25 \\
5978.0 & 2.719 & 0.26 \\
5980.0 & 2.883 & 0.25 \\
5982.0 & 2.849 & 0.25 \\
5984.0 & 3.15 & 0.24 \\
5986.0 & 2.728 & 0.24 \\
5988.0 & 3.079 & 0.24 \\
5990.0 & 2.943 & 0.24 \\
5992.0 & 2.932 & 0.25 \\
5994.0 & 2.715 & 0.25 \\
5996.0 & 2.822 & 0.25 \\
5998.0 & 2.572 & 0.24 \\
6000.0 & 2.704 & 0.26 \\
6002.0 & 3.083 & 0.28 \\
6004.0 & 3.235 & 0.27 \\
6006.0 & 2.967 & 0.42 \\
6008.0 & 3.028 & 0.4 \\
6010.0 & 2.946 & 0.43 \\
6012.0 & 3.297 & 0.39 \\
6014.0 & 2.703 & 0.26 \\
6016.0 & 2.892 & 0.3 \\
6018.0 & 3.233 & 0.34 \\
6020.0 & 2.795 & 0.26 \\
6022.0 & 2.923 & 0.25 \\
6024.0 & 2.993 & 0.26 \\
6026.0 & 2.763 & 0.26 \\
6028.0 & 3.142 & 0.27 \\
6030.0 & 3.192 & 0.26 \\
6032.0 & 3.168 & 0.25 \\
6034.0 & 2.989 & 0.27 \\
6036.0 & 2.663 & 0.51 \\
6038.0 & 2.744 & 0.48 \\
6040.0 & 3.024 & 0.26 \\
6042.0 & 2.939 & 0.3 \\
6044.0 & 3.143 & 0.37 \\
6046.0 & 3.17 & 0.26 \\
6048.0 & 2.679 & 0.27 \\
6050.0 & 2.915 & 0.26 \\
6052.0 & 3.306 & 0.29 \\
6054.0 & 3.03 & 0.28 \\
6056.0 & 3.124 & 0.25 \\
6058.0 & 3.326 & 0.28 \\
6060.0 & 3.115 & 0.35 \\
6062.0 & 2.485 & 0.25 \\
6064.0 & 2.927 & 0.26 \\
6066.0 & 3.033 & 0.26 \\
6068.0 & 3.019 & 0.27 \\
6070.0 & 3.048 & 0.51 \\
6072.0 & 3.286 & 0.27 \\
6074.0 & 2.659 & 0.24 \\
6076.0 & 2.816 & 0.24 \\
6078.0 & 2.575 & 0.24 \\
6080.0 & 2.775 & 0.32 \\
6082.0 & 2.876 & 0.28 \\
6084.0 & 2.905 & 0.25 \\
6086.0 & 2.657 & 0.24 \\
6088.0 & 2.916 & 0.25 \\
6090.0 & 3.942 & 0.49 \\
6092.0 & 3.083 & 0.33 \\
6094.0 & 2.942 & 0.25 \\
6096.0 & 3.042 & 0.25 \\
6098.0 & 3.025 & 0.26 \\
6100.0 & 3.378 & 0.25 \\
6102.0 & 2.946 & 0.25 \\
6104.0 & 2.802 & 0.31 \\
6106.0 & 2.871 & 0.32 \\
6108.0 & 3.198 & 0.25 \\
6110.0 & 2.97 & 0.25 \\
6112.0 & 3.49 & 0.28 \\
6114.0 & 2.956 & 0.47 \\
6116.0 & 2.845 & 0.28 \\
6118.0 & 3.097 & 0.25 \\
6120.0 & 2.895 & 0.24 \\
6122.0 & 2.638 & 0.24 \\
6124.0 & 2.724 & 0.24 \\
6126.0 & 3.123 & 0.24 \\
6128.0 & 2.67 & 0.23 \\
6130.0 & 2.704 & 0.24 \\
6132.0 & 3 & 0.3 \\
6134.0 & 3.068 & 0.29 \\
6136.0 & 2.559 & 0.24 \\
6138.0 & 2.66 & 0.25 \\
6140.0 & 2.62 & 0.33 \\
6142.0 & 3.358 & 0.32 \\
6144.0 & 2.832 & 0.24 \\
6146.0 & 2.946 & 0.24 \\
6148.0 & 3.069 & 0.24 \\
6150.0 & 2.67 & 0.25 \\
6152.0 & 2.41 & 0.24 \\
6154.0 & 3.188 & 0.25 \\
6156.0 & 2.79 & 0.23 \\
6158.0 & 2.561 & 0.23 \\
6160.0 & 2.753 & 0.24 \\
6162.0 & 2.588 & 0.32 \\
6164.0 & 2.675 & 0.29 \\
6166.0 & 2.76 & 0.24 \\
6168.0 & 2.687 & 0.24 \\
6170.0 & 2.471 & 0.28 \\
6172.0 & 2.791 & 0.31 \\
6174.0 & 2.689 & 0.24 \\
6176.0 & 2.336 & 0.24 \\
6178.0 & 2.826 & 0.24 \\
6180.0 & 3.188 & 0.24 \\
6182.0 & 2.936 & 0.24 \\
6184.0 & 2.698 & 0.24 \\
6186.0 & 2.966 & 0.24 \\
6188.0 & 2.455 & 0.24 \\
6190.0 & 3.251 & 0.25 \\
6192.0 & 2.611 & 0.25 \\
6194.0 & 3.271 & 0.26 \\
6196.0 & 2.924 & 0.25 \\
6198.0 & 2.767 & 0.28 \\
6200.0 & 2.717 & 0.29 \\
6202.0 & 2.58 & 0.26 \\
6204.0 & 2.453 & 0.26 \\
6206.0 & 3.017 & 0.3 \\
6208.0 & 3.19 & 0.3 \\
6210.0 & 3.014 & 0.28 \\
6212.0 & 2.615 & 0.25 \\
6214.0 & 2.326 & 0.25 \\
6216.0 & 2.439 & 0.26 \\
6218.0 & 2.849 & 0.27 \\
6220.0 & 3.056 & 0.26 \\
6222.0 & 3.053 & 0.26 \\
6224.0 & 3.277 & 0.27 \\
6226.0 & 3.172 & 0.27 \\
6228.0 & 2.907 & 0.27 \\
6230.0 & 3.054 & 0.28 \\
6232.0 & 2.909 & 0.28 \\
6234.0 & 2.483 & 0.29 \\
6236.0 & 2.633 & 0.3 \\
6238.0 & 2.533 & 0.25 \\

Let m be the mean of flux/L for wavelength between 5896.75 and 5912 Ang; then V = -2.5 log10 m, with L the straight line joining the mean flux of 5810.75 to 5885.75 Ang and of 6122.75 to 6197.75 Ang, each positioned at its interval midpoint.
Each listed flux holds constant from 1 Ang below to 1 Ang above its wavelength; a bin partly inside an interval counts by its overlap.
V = 0.02 mag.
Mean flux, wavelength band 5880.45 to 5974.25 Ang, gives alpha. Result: 2.76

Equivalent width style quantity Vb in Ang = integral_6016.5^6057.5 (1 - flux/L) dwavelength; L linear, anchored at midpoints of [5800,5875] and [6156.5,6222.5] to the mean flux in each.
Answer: -2.7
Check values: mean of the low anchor 2.87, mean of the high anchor 2.77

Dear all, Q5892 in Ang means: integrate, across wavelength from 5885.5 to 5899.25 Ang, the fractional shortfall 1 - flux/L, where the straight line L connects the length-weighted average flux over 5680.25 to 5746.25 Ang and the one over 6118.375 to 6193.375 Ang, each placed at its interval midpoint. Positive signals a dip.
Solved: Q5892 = 3.01 Ang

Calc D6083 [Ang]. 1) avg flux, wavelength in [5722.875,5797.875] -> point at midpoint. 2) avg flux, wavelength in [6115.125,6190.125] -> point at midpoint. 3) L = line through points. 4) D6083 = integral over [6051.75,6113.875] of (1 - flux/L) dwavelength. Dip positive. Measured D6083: -4.3 Ang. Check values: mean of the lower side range 2.93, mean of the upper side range 2.8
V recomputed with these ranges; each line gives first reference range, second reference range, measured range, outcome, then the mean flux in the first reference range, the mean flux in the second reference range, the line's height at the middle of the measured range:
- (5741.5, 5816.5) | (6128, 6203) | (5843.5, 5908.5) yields 0.08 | 2.93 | 2.79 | 2.9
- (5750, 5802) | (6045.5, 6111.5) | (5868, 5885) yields 0.04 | 2.91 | 3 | 2.94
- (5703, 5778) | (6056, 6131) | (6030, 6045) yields -0.01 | 2.87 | 2.97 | 2.95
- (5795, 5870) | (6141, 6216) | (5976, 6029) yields -0.03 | 2.88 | 2.79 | 2.84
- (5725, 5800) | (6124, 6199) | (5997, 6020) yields -0.04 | 2.92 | 2.81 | 2.85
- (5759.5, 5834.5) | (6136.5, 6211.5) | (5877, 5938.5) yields 0.08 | 2.93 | 2.8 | 2.89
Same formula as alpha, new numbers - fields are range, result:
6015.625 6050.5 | 2.97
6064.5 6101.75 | 3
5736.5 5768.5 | 2.94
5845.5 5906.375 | 2.68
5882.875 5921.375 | 2.62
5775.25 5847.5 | 2.89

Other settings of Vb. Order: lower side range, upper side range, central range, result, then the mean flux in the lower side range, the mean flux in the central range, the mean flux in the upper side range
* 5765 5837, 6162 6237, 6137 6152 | -0.1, 2.93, 2.85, 2.81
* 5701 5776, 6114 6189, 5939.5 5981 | -0.7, 2.87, 2.88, 2.79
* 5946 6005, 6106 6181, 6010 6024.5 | -0.5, 2.9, 2.97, 2.83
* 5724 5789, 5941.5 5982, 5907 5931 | 0.6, 2.92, 2.83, 2.89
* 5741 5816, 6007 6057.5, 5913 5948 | 2.2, 2.93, 2.78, 3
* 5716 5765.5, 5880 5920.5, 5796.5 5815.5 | -1.1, 2.91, 2.97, 2.63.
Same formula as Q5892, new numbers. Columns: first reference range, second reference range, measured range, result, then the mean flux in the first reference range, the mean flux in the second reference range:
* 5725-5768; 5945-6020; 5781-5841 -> 0.5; 2.95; 2.92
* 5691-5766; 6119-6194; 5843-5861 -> 0.5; 2.9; 2.79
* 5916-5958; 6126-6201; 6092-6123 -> -2.1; 2.86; 2.8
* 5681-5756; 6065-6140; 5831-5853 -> 0.8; 2.85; 2.95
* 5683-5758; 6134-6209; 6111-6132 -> -0.9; 2.85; 2.79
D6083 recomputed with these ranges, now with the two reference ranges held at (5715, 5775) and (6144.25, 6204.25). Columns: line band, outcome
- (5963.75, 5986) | 0.06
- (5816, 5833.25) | -0.09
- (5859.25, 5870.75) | 0.16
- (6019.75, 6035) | -0.97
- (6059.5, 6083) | -0.59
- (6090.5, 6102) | -1.30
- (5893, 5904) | 1.60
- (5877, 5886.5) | 0.15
